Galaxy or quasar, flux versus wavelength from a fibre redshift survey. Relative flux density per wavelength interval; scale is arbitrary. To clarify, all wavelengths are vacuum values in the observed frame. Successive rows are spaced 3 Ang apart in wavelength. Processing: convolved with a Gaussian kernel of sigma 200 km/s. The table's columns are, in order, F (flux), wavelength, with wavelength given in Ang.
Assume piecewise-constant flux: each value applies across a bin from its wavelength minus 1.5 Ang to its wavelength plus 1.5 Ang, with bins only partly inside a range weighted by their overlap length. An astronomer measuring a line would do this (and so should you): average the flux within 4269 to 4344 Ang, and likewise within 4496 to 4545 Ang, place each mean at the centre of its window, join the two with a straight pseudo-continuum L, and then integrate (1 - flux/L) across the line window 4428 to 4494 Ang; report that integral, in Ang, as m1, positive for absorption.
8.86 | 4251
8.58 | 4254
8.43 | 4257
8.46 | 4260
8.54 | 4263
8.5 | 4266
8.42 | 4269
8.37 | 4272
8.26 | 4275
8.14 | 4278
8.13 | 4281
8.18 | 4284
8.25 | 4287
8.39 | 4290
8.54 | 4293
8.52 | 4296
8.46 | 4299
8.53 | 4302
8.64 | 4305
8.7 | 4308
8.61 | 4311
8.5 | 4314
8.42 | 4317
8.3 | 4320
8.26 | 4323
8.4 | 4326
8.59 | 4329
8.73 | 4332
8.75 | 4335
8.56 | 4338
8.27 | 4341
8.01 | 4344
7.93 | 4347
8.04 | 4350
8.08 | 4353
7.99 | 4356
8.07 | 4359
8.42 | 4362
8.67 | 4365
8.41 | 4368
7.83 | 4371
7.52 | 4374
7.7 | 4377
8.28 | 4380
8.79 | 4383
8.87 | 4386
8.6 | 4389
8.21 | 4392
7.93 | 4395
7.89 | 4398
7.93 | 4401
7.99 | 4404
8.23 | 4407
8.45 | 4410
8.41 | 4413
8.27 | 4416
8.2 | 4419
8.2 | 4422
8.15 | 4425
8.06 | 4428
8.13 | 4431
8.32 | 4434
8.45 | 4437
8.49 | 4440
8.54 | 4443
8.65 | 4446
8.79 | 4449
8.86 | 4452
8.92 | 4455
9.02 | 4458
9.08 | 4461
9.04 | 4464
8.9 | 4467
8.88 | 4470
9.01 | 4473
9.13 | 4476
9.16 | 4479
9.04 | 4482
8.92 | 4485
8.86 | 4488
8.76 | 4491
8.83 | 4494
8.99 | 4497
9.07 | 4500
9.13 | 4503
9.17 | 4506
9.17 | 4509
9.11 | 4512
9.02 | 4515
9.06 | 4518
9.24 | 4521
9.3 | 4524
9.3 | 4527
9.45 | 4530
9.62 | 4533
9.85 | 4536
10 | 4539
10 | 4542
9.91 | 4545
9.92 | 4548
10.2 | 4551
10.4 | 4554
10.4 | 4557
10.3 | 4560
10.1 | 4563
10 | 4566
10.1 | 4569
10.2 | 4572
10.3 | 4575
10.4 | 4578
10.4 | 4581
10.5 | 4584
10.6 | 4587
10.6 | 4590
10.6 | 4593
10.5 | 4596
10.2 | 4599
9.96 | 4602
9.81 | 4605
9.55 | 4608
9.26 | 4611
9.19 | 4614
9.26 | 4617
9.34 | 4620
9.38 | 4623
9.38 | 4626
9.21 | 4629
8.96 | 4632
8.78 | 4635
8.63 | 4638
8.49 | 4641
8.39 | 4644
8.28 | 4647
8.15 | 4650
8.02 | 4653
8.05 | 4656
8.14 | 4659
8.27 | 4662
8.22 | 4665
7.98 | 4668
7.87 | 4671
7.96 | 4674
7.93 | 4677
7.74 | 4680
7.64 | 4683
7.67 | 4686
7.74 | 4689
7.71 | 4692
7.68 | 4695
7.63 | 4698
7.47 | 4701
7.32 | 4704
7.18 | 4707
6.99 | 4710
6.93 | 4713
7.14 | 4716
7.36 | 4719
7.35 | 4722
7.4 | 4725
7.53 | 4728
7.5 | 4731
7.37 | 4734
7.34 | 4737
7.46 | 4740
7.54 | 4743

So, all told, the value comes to 2.3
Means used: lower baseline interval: 8.43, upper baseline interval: 9.36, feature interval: 8.79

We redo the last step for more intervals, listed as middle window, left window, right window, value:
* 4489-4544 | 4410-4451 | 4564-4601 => 1.2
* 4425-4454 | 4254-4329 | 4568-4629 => 2.2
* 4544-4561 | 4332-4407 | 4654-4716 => -4.9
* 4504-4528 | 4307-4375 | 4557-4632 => 0.7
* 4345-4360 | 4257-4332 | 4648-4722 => 0.5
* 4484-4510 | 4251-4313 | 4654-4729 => -3.1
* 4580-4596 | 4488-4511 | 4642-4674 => -3.8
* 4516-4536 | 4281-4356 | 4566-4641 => 0.1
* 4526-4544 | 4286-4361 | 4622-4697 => -3.1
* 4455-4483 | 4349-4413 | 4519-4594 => 0.3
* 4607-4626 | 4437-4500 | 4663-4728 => -3.1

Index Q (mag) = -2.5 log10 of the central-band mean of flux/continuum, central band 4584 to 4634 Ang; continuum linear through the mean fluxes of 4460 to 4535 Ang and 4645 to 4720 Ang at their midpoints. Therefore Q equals -0.18 mag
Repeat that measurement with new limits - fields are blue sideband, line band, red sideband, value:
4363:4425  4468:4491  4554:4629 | 0.00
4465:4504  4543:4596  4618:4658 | -0.17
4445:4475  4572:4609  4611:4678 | -0.19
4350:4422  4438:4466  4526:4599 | 0.01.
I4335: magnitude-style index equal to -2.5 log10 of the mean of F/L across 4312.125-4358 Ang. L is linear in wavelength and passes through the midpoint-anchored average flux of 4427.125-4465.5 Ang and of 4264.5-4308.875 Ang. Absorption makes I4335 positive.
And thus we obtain 0.02 mag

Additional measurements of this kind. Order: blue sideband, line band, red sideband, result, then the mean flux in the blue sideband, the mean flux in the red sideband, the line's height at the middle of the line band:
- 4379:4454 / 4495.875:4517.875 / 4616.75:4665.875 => -0.08 mag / 8.35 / 8.63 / 8.47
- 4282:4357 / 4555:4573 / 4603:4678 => -0.18 mag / 8.39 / 8.67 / 8.61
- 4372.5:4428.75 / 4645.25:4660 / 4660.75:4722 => -0.06 mag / 8.2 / 7.61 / 7.69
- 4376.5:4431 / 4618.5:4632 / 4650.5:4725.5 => -0.19 mag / 8.24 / 7.67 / 7.79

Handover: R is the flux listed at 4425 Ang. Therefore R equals 8.15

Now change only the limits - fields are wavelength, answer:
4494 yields 8.83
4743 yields 7.54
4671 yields 7.87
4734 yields 7.37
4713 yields 6.93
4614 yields 9.19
